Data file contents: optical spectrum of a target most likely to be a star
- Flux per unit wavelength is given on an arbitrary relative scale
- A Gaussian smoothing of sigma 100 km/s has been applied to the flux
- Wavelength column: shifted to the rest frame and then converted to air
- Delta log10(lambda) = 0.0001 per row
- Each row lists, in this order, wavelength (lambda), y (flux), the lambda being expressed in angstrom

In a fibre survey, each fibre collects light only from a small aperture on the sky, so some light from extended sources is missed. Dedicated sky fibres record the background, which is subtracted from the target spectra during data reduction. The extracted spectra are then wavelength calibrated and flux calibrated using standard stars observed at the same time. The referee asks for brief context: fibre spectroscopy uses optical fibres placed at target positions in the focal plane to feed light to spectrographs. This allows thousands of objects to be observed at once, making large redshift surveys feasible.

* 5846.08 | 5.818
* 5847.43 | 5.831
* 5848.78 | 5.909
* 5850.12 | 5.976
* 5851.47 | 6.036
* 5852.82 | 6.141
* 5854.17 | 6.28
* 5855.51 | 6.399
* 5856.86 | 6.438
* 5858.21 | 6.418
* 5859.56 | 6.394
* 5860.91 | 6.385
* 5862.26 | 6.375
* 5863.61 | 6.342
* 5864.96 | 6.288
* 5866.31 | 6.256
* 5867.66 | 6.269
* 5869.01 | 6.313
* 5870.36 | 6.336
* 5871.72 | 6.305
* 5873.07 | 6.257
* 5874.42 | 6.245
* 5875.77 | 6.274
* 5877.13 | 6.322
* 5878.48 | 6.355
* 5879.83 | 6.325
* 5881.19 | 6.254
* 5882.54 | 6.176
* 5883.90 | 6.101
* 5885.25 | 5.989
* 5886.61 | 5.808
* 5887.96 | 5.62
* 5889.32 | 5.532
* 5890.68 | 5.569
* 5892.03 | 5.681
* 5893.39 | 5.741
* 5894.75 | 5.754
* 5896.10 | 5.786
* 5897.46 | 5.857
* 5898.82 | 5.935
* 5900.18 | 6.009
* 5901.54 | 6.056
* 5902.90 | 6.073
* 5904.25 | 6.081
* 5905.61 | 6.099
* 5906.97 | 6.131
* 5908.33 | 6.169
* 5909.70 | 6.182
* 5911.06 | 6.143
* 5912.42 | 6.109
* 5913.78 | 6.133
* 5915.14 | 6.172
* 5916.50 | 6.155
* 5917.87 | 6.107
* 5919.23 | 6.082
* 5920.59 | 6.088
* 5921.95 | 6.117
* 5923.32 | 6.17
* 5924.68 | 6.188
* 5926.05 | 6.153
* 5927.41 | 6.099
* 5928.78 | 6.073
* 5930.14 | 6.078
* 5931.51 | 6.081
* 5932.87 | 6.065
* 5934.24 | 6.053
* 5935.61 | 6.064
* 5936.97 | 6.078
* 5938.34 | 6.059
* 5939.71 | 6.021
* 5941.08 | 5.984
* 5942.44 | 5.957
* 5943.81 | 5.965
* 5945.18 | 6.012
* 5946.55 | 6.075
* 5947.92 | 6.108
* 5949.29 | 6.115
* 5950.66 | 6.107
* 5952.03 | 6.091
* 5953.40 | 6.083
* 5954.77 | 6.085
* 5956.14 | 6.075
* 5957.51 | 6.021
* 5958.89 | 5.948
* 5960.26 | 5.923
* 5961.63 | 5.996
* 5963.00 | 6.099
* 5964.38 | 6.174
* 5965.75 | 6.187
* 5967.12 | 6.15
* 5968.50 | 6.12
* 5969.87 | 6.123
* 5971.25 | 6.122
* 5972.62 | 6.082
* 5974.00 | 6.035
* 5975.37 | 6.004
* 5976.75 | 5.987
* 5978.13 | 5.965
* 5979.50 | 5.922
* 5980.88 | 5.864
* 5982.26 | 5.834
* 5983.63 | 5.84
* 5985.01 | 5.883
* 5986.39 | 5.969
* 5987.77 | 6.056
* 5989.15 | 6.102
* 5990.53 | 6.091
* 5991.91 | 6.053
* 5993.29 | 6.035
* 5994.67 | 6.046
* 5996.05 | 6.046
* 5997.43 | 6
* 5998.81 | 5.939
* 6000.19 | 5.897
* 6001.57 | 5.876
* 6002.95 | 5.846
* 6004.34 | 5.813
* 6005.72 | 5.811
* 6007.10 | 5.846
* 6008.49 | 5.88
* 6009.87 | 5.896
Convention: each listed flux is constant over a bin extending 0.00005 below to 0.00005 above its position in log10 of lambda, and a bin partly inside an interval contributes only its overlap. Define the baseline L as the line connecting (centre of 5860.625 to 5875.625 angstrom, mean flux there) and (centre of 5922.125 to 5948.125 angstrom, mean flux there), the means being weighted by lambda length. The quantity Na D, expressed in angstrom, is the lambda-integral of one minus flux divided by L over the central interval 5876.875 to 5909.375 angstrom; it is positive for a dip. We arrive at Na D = 1.3 angstrom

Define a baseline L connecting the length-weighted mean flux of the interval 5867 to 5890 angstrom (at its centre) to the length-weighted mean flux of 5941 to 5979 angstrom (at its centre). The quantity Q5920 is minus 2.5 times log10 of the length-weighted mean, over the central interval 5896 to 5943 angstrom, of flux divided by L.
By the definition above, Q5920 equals 0.00 mag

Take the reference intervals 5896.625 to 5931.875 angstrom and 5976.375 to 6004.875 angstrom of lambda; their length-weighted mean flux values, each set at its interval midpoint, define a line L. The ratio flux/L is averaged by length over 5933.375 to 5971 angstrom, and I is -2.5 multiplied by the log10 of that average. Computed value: -0.01 mag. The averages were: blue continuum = 6.1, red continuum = 5.96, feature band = 6.06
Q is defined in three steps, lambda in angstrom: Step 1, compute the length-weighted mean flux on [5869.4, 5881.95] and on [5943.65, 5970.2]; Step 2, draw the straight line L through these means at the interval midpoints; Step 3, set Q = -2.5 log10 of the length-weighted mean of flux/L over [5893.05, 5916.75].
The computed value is 0.032 mag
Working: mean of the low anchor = 6.3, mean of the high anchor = 6.07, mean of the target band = 6.04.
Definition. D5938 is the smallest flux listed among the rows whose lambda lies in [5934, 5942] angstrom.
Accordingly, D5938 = 5.984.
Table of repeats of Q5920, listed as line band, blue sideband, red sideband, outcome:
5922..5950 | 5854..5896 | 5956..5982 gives 0.001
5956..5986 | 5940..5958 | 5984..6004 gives 0.001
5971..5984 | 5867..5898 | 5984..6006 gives 0.002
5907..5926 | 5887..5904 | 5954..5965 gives -0.046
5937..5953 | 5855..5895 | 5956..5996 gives 0.003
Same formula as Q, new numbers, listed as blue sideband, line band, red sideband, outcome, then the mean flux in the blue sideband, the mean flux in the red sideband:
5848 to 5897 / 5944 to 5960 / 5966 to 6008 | -0.01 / 6.13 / 5.98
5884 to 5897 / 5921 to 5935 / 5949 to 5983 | -0.04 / 5.74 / 6.04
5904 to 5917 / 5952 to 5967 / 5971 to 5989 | -0.01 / 6.14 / 5.97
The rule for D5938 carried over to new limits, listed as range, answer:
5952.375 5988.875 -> 5.834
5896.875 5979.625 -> 5.857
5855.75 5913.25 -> 5.532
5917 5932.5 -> 6.073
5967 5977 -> 5.987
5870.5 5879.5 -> 6.245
